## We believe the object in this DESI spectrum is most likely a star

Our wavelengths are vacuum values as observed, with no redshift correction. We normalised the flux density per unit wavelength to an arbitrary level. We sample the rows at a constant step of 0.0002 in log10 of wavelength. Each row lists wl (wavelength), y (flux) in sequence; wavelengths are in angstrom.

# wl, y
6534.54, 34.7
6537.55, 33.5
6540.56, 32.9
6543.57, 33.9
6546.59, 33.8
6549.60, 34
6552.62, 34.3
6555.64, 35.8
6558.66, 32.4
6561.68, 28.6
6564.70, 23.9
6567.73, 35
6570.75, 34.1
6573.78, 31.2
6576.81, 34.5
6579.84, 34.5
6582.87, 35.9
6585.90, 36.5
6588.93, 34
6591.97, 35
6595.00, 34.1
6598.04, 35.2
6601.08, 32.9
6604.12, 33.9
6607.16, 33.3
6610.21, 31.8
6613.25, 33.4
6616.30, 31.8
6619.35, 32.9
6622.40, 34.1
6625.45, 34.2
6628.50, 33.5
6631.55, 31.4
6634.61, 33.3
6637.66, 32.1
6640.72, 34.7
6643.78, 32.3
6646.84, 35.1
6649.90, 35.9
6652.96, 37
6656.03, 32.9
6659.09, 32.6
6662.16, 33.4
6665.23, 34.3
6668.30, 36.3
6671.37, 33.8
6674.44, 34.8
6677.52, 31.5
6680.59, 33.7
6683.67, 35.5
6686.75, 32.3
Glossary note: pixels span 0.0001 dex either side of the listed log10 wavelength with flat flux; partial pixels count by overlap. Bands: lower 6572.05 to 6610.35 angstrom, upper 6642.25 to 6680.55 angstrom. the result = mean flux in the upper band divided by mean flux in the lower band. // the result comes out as 1.00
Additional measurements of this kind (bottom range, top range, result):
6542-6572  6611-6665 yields 1.03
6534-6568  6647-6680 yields 1.05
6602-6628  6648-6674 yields 1.04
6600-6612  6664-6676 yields 1.06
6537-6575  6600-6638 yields 1.01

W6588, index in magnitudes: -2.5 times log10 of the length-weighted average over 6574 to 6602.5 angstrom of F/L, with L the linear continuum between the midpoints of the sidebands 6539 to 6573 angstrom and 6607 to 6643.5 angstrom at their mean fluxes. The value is -0.058 mag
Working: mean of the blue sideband 32.6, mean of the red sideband 33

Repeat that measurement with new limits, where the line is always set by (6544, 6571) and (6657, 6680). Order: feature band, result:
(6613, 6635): 0.01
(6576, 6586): -0.08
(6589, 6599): -0.06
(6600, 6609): -0.01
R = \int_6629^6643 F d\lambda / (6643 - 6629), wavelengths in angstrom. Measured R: 32.9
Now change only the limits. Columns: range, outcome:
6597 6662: 33.5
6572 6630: 33.8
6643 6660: 34.5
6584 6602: 34.7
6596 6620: 33.2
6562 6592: 33.2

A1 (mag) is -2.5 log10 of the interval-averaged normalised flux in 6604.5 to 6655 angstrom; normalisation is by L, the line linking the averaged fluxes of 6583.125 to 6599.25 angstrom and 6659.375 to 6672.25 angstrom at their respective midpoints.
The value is 0.04 mag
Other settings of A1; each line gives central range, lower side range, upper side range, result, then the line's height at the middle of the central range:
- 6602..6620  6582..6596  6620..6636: 0.04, 34.1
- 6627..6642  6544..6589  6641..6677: 0.03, 34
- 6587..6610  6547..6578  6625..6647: -0.04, 32.8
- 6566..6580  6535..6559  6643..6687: 0.01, 34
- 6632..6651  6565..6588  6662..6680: 0.01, 34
